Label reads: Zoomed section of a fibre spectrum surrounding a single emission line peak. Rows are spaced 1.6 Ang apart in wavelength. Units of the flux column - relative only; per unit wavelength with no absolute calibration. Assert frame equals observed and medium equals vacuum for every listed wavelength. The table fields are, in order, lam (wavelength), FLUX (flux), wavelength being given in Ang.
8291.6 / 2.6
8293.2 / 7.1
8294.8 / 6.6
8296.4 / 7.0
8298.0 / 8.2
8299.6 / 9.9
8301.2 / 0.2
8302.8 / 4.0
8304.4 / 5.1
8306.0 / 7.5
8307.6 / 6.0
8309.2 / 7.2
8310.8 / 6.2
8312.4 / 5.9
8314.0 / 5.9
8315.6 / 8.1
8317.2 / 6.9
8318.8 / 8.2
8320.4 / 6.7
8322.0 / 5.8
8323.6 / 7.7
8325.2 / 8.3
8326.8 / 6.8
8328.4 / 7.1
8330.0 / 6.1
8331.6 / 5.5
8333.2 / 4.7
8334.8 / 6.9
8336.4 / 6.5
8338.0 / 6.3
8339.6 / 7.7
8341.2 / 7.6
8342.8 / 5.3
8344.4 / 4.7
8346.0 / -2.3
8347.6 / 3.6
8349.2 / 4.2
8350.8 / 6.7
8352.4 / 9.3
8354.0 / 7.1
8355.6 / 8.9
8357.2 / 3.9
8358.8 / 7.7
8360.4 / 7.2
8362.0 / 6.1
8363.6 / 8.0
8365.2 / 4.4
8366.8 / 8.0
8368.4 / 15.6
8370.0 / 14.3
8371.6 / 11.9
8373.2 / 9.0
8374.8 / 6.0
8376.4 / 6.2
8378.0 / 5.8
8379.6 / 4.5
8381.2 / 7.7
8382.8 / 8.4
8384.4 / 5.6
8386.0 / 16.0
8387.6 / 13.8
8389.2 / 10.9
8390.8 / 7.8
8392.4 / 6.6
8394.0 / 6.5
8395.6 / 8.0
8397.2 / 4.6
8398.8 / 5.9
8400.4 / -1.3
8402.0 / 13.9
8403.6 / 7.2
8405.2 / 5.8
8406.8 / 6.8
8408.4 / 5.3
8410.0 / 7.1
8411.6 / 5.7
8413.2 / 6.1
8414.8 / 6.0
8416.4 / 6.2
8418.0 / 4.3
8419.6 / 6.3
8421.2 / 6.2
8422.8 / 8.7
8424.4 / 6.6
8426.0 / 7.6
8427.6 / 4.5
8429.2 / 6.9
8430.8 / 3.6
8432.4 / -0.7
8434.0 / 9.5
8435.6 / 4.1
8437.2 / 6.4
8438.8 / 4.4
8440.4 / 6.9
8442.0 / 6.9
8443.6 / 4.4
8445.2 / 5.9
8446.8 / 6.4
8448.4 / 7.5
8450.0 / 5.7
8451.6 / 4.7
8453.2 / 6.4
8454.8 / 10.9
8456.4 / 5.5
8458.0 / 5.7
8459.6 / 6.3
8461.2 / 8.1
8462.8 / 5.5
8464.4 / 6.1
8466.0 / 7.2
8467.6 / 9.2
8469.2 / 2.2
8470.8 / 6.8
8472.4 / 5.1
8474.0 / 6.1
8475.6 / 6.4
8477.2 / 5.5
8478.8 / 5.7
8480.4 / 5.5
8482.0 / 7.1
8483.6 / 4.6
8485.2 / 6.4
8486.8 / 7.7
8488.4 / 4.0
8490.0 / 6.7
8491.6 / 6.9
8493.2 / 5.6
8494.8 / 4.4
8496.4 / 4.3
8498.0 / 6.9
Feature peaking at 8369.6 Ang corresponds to [S II] 6716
